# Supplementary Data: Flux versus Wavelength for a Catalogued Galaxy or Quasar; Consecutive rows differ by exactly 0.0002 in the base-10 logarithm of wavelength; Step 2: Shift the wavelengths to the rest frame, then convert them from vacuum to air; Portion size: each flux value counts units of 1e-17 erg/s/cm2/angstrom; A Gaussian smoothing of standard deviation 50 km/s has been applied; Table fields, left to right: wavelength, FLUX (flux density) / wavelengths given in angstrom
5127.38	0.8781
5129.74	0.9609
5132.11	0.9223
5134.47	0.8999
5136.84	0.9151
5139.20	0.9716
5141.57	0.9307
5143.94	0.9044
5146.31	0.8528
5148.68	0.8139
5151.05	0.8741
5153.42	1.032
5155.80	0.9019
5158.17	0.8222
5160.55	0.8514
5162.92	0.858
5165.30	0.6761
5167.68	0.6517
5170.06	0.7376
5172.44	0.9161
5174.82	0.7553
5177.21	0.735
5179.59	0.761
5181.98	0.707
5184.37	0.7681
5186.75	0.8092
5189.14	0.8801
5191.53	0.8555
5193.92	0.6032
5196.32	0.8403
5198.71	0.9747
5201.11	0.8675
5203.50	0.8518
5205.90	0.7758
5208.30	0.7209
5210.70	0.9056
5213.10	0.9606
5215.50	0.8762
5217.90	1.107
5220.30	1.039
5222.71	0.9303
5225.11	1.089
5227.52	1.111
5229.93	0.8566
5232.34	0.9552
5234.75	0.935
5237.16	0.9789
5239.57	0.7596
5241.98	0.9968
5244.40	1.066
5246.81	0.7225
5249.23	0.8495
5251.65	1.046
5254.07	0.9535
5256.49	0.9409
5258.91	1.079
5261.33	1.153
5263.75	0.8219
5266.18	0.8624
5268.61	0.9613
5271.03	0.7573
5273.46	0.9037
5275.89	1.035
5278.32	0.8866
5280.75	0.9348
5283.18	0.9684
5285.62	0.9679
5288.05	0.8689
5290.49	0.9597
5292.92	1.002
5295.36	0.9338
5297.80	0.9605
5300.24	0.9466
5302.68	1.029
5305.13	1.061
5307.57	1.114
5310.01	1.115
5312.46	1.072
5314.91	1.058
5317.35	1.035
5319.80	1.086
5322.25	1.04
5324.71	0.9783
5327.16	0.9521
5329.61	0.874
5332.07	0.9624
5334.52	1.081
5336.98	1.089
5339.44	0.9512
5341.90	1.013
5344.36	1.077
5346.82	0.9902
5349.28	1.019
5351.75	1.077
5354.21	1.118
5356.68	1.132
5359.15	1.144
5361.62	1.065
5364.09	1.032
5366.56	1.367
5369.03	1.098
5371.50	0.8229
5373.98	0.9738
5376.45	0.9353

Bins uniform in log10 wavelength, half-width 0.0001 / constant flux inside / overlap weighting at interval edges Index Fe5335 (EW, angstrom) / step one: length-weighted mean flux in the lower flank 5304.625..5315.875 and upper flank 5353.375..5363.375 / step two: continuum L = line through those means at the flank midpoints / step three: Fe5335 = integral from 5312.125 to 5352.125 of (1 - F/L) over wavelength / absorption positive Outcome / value 2.85 angstrom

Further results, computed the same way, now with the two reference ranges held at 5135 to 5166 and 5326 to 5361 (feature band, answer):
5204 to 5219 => 0.68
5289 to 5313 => -0.36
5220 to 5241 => -0.32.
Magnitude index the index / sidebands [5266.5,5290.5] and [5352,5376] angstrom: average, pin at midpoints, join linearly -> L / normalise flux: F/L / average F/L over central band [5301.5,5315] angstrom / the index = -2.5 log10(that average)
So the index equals -0.11 mag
